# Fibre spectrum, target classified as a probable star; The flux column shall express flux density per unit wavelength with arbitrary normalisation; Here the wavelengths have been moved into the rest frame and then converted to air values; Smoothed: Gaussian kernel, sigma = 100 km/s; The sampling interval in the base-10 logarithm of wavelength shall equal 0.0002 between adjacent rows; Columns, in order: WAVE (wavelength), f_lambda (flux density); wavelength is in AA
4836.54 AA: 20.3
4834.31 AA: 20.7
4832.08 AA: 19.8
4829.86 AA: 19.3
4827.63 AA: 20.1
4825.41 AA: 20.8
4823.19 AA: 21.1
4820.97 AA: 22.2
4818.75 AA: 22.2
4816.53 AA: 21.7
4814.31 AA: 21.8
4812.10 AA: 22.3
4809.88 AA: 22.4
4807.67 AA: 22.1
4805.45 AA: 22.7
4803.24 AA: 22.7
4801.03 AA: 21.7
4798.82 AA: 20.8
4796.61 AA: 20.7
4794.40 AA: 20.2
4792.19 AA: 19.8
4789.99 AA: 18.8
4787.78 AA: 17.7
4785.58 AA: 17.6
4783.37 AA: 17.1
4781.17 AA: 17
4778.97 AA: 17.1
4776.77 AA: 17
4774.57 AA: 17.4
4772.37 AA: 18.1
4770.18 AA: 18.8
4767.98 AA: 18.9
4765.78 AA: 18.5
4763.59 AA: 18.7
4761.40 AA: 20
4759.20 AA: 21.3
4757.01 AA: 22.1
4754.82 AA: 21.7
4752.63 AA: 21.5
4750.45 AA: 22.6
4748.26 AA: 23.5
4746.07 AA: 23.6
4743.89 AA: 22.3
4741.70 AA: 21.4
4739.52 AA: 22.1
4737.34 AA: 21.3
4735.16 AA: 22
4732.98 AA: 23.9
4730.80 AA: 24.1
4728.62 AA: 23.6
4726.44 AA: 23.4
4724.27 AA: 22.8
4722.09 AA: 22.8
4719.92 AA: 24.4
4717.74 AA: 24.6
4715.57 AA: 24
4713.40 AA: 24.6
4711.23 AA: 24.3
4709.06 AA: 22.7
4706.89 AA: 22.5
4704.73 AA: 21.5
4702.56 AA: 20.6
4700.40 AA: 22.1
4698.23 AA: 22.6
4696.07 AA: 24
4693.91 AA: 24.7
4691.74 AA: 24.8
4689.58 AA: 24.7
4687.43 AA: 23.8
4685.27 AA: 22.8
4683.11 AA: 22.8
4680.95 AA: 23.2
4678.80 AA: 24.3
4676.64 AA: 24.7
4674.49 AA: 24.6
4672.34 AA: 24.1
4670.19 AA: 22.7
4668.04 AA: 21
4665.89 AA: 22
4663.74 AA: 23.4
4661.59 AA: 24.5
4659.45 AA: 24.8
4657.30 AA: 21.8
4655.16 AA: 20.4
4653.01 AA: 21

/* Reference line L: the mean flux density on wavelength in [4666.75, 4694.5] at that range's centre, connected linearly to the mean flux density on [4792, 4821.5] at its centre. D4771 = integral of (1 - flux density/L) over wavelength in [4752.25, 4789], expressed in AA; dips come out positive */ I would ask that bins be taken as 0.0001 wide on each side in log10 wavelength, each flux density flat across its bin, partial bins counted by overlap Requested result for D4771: 5.7 AA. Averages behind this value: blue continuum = 23.7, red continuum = 21.7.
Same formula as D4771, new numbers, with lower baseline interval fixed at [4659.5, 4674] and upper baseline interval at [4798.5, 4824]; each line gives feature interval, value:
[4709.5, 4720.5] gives -0.7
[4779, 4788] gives 2.0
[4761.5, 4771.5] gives 1.6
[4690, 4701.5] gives -0.4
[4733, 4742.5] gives 0.3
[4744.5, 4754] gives -0.1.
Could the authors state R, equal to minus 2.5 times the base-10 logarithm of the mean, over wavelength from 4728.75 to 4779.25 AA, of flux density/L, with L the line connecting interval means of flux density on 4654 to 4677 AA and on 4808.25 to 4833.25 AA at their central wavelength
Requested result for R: 0.058 mag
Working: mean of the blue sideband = 23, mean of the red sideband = 21.3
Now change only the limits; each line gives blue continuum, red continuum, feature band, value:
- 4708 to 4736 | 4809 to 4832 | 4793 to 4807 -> 0.017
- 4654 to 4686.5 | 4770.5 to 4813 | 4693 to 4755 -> -0.067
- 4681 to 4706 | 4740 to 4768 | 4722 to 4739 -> -0.045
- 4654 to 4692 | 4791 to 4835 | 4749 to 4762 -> 0.023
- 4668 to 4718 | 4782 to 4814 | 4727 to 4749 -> -0.029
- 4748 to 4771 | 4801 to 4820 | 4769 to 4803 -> 0.146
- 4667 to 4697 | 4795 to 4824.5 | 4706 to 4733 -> -0.023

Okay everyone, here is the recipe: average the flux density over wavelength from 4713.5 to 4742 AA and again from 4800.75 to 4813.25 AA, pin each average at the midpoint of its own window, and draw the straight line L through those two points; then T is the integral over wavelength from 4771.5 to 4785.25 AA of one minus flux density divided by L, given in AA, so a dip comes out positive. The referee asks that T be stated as 3.3 AA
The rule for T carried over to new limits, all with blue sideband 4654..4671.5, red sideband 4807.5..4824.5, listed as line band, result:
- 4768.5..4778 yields 1.8 AA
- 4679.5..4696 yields -1.0 AA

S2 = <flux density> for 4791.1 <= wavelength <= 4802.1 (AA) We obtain 20.6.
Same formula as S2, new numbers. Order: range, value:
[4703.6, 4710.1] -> 22.2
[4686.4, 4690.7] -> 24.3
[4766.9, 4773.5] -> 18.6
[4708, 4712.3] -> 23.5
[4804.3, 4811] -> 22.4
